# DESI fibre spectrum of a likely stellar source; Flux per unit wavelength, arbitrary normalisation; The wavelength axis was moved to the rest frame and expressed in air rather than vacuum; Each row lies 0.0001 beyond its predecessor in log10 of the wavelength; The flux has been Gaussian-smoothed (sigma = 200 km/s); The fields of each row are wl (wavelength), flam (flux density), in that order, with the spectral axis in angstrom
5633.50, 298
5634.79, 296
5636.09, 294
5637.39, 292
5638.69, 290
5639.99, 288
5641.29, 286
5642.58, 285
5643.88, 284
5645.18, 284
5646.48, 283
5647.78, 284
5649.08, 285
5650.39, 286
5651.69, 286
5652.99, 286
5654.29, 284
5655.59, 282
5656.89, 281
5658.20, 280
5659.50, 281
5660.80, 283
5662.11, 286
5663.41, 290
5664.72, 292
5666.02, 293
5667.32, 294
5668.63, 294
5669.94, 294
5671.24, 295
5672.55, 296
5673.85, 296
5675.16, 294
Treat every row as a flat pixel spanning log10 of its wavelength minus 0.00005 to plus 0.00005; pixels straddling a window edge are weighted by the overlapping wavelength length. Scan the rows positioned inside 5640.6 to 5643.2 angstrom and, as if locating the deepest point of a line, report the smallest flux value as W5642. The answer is 285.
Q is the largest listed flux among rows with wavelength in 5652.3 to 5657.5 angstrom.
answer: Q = 286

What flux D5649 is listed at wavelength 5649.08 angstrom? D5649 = 285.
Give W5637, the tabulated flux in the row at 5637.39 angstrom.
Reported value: 292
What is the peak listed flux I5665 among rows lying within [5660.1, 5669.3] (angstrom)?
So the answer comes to 294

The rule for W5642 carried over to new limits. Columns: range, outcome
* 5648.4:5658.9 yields 280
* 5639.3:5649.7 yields 283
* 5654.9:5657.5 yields 281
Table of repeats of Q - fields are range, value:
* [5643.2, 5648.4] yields 284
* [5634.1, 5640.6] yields 296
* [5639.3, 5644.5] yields 288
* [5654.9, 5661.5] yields 283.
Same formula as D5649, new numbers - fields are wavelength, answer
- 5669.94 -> 294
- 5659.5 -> 281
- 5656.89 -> 281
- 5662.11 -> 286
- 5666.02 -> 293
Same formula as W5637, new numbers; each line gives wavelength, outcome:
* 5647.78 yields 284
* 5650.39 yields 286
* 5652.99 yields 286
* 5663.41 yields 290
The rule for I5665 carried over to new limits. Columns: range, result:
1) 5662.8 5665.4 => 292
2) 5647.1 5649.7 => 285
